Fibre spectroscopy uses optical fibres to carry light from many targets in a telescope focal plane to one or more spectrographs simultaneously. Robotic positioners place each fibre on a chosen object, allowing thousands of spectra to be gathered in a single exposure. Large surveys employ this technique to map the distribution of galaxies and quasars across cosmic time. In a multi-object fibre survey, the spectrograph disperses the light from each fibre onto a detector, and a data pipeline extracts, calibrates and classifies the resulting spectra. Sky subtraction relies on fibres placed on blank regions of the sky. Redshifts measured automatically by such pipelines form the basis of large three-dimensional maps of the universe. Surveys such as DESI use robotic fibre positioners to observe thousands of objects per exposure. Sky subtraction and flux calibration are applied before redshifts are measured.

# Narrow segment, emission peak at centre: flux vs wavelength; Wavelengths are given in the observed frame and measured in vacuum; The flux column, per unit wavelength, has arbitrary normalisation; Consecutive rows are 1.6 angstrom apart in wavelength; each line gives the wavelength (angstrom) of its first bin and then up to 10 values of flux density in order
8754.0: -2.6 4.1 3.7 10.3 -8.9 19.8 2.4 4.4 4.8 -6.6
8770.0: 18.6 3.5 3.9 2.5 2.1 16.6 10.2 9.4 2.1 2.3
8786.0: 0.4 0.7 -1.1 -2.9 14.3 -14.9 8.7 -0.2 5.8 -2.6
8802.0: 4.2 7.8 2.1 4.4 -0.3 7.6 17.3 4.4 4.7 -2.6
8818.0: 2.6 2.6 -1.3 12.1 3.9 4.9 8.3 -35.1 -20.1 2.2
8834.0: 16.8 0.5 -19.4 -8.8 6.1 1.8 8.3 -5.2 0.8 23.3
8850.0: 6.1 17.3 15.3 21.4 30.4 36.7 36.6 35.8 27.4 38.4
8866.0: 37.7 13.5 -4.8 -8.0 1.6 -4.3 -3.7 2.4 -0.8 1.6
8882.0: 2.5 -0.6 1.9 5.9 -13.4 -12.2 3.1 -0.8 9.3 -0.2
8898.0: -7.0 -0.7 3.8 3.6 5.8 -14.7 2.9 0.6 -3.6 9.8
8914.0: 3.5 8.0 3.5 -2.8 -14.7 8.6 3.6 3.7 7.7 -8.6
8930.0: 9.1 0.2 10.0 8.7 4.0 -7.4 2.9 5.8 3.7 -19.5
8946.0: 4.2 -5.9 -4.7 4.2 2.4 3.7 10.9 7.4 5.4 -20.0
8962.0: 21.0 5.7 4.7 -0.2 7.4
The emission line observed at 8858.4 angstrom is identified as [O II]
